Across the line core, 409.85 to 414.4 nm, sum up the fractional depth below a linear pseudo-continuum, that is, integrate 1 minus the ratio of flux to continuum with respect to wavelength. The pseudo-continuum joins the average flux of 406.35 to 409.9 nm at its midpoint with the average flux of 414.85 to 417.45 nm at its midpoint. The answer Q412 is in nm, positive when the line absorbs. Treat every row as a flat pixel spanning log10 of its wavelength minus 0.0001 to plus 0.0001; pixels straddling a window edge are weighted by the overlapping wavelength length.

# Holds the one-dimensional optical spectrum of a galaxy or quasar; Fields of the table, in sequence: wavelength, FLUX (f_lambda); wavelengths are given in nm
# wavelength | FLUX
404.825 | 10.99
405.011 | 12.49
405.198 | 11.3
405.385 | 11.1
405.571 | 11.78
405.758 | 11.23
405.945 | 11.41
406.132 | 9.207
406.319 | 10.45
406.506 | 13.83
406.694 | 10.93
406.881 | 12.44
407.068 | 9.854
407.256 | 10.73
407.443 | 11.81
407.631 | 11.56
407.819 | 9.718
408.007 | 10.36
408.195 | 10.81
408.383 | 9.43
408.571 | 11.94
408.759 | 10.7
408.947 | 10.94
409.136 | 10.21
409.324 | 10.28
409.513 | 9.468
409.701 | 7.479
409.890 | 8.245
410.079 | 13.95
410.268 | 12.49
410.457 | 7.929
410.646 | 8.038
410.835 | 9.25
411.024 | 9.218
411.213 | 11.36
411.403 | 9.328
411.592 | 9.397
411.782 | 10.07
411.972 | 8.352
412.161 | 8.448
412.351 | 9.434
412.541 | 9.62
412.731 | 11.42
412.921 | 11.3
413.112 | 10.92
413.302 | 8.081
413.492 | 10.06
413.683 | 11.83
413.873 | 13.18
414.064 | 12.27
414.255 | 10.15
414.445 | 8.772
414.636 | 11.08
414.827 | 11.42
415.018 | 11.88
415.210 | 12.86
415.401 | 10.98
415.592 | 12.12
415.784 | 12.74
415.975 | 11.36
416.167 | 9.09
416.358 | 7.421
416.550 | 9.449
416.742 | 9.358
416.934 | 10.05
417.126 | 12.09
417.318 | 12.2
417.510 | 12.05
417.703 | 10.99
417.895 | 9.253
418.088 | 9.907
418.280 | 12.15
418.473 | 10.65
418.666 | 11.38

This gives 0.25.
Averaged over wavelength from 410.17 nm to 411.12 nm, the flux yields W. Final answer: 9.41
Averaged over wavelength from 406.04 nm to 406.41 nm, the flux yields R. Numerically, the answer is 9.83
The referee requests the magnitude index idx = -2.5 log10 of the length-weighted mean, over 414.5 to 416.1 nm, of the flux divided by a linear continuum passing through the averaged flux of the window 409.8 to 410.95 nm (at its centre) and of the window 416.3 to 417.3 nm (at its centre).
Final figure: -0.17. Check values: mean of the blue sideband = 9.98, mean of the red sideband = 9.96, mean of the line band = 11.7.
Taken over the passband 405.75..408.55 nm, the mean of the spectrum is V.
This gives 10.9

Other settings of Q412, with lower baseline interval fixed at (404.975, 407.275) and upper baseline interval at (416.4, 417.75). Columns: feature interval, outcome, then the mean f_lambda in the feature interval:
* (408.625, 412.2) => 0.41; 9.79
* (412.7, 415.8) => -0.09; 11.2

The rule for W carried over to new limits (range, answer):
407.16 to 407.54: 11.3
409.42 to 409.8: 8.48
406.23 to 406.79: 11.7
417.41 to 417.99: 10.8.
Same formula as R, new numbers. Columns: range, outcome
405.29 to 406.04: 11.4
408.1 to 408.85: 10.7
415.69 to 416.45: 10.2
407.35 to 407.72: 11.7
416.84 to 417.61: 11.6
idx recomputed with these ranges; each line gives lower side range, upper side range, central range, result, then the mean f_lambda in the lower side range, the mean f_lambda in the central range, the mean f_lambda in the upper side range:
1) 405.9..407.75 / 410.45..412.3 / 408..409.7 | 0.00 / 11.2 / 10.3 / 9.21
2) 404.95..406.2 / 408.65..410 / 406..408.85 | -0.05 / 11.2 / 10.9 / 9.69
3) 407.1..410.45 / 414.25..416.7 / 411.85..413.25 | 0.08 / 10.5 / 9.87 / 10.7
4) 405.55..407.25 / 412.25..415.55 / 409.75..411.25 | 0.11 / 11.2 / 9.93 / 10.9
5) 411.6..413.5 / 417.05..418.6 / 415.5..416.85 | 0.05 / 9.74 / 10.2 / 11.2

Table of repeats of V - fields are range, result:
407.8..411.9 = 10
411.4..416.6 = 10.5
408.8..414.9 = 10.1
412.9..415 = 10.8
